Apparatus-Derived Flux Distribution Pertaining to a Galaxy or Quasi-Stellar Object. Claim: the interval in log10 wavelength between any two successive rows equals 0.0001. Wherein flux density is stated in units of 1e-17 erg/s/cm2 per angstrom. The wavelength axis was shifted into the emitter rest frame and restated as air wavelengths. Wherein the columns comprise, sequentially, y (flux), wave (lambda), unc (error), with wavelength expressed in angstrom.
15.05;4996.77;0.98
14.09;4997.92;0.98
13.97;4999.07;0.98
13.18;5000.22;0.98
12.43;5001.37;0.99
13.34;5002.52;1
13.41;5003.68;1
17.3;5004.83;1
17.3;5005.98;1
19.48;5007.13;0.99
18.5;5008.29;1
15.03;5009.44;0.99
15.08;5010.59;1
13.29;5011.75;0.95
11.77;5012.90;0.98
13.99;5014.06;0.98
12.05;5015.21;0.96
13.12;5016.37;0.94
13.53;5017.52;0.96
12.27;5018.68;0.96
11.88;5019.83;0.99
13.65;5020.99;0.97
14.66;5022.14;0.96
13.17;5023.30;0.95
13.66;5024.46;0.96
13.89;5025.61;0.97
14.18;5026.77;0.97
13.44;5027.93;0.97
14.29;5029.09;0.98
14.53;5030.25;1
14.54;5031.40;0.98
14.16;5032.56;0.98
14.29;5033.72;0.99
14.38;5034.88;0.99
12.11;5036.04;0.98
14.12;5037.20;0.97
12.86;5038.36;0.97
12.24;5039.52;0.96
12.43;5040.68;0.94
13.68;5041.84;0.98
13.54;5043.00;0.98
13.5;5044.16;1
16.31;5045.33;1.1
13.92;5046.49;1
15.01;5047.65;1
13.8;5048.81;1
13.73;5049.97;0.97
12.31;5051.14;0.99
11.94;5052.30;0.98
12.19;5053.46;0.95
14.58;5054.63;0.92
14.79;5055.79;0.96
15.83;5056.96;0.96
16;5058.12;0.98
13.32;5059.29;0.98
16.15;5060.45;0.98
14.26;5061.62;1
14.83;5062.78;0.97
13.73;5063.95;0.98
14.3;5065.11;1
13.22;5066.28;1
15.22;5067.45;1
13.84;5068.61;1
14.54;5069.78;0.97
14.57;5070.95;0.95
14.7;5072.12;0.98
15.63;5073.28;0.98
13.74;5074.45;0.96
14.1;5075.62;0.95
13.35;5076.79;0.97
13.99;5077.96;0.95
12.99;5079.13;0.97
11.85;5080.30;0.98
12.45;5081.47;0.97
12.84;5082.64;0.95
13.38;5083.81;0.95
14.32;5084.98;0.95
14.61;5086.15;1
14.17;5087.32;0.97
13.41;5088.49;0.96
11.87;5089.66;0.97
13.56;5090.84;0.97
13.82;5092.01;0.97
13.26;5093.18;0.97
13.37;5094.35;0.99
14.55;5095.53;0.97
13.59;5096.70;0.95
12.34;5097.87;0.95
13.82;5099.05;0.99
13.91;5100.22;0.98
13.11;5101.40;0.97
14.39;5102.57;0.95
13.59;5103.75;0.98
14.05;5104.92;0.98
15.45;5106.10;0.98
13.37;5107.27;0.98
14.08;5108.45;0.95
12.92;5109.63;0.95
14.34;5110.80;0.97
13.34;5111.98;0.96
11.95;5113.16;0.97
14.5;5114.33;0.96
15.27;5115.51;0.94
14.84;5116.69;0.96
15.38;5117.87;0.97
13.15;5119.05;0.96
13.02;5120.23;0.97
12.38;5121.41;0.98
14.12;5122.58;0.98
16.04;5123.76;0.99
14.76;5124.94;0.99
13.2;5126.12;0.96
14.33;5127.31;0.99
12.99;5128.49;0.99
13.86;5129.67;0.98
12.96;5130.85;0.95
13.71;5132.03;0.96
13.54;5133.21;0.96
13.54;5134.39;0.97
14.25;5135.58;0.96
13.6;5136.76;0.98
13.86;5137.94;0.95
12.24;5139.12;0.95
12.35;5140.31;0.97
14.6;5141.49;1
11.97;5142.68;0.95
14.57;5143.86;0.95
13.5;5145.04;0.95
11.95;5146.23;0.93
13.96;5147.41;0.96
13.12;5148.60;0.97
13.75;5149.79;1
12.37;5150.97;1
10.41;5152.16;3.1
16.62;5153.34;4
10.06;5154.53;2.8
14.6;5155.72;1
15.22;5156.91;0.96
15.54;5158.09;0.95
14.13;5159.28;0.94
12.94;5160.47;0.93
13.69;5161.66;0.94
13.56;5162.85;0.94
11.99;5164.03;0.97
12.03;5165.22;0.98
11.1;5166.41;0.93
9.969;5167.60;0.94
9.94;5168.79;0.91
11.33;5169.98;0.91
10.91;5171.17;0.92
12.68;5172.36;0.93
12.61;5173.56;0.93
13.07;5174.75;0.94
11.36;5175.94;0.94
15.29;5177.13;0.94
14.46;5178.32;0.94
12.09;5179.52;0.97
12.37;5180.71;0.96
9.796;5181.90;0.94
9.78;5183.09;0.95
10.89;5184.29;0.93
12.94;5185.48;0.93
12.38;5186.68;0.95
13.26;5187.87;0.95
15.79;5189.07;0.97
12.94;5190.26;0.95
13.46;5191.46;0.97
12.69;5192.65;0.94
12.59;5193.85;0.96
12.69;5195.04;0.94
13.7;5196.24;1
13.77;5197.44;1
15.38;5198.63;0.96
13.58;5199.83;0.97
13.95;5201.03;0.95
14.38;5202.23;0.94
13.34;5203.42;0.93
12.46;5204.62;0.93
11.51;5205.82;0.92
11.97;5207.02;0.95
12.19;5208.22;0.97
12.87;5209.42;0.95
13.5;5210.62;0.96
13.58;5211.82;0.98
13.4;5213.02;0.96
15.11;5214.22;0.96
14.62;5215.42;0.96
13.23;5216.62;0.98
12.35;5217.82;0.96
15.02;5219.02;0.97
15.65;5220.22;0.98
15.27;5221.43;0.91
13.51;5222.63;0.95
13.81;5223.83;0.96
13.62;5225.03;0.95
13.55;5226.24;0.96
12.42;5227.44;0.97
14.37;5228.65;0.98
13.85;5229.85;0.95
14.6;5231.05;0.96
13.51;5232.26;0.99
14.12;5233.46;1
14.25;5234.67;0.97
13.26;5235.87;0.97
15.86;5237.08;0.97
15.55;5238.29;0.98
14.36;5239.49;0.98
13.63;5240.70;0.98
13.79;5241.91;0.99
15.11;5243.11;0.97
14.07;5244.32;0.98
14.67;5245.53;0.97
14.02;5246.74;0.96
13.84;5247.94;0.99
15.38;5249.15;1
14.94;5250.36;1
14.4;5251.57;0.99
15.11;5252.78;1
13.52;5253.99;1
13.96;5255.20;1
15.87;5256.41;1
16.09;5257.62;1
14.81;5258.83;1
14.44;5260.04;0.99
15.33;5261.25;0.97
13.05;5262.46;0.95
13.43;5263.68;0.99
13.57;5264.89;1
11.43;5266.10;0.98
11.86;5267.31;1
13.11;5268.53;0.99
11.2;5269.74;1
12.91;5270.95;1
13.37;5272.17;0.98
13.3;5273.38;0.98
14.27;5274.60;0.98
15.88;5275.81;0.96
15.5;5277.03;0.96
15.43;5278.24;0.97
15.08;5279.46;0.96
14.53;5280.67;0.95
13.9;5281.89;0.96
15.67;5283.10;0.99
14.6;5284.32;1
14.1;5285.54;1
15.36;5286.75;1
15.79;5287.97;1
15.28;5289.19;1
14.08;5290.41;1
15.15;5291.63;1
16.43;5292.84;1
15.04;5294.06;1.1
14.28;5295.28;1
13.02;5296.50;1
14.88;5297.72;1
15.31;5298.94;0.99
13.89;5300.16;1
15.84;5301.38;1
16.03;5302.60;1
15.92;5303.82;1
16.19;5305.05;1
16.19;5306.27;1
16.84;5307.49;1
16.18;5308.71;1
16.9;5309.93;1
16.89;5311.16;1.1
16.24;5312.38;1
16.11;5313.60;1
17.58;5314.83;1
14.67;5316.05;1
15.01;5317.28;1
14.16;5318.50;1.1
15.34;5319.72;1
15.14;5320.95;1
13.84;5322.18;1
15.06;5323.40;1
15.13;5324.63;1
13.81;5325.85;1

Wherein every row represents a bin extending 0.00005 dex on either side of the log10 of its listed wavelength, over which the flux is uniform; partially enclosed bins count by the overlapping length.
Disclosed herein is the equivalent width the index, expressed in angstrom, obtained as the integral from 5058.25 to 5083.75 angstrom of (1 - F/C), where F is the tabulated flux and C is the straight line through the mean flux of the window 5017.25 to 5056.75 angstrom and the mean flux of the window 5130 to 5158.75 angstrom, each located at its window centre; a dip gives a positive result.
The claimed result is -0.8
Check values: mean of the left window 13.7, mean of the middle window 14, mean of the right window 13.4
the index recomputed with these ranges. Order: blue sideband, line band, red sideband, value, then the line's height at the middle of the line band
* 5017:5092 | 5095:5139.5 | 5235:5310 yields 0.8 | 14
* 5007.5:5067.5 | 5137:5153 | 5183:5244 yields 0.8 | 13.7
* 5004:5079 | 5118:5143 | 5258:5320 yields 1.4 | 14.4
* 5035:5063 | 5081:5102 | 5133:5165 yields 0.3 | 13.7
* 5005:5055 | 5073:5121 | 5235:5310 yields 1.5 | 14.1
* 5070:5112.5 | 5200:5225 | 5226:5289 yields 0.9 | 14.1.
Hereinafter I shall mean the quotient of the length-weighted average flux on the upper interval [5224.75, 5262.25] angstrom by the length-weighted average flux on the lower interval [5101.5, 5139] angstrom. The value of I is 1.04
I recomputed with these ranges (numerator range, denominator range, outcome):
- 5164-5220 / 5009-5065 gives 0.93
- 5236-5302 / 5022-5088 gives 1.04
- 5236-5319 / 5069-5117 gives 1.07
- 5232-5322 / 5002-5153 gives 1.06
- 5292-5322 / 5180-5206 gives 1.20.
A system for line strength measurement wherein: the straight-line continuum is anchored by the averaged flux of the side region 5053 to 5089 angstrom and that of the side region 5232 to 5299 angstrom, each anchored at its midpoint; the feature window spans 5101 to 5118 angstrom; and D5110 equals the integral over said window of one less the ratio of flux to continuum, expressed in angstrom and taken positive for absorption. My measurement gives 0.2 angstrom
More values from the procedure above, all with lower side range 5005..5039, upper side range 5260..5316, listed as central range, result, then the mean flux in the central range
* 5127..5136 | 0.5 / 13.6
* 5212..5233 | 1.0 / 14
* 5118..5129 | 0.4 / 13.8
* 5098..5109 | 0.3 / 13.9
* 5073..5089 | 0.8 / 13.6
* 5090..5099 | 0.5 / 13.5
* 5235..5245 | 0.2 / 14.4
